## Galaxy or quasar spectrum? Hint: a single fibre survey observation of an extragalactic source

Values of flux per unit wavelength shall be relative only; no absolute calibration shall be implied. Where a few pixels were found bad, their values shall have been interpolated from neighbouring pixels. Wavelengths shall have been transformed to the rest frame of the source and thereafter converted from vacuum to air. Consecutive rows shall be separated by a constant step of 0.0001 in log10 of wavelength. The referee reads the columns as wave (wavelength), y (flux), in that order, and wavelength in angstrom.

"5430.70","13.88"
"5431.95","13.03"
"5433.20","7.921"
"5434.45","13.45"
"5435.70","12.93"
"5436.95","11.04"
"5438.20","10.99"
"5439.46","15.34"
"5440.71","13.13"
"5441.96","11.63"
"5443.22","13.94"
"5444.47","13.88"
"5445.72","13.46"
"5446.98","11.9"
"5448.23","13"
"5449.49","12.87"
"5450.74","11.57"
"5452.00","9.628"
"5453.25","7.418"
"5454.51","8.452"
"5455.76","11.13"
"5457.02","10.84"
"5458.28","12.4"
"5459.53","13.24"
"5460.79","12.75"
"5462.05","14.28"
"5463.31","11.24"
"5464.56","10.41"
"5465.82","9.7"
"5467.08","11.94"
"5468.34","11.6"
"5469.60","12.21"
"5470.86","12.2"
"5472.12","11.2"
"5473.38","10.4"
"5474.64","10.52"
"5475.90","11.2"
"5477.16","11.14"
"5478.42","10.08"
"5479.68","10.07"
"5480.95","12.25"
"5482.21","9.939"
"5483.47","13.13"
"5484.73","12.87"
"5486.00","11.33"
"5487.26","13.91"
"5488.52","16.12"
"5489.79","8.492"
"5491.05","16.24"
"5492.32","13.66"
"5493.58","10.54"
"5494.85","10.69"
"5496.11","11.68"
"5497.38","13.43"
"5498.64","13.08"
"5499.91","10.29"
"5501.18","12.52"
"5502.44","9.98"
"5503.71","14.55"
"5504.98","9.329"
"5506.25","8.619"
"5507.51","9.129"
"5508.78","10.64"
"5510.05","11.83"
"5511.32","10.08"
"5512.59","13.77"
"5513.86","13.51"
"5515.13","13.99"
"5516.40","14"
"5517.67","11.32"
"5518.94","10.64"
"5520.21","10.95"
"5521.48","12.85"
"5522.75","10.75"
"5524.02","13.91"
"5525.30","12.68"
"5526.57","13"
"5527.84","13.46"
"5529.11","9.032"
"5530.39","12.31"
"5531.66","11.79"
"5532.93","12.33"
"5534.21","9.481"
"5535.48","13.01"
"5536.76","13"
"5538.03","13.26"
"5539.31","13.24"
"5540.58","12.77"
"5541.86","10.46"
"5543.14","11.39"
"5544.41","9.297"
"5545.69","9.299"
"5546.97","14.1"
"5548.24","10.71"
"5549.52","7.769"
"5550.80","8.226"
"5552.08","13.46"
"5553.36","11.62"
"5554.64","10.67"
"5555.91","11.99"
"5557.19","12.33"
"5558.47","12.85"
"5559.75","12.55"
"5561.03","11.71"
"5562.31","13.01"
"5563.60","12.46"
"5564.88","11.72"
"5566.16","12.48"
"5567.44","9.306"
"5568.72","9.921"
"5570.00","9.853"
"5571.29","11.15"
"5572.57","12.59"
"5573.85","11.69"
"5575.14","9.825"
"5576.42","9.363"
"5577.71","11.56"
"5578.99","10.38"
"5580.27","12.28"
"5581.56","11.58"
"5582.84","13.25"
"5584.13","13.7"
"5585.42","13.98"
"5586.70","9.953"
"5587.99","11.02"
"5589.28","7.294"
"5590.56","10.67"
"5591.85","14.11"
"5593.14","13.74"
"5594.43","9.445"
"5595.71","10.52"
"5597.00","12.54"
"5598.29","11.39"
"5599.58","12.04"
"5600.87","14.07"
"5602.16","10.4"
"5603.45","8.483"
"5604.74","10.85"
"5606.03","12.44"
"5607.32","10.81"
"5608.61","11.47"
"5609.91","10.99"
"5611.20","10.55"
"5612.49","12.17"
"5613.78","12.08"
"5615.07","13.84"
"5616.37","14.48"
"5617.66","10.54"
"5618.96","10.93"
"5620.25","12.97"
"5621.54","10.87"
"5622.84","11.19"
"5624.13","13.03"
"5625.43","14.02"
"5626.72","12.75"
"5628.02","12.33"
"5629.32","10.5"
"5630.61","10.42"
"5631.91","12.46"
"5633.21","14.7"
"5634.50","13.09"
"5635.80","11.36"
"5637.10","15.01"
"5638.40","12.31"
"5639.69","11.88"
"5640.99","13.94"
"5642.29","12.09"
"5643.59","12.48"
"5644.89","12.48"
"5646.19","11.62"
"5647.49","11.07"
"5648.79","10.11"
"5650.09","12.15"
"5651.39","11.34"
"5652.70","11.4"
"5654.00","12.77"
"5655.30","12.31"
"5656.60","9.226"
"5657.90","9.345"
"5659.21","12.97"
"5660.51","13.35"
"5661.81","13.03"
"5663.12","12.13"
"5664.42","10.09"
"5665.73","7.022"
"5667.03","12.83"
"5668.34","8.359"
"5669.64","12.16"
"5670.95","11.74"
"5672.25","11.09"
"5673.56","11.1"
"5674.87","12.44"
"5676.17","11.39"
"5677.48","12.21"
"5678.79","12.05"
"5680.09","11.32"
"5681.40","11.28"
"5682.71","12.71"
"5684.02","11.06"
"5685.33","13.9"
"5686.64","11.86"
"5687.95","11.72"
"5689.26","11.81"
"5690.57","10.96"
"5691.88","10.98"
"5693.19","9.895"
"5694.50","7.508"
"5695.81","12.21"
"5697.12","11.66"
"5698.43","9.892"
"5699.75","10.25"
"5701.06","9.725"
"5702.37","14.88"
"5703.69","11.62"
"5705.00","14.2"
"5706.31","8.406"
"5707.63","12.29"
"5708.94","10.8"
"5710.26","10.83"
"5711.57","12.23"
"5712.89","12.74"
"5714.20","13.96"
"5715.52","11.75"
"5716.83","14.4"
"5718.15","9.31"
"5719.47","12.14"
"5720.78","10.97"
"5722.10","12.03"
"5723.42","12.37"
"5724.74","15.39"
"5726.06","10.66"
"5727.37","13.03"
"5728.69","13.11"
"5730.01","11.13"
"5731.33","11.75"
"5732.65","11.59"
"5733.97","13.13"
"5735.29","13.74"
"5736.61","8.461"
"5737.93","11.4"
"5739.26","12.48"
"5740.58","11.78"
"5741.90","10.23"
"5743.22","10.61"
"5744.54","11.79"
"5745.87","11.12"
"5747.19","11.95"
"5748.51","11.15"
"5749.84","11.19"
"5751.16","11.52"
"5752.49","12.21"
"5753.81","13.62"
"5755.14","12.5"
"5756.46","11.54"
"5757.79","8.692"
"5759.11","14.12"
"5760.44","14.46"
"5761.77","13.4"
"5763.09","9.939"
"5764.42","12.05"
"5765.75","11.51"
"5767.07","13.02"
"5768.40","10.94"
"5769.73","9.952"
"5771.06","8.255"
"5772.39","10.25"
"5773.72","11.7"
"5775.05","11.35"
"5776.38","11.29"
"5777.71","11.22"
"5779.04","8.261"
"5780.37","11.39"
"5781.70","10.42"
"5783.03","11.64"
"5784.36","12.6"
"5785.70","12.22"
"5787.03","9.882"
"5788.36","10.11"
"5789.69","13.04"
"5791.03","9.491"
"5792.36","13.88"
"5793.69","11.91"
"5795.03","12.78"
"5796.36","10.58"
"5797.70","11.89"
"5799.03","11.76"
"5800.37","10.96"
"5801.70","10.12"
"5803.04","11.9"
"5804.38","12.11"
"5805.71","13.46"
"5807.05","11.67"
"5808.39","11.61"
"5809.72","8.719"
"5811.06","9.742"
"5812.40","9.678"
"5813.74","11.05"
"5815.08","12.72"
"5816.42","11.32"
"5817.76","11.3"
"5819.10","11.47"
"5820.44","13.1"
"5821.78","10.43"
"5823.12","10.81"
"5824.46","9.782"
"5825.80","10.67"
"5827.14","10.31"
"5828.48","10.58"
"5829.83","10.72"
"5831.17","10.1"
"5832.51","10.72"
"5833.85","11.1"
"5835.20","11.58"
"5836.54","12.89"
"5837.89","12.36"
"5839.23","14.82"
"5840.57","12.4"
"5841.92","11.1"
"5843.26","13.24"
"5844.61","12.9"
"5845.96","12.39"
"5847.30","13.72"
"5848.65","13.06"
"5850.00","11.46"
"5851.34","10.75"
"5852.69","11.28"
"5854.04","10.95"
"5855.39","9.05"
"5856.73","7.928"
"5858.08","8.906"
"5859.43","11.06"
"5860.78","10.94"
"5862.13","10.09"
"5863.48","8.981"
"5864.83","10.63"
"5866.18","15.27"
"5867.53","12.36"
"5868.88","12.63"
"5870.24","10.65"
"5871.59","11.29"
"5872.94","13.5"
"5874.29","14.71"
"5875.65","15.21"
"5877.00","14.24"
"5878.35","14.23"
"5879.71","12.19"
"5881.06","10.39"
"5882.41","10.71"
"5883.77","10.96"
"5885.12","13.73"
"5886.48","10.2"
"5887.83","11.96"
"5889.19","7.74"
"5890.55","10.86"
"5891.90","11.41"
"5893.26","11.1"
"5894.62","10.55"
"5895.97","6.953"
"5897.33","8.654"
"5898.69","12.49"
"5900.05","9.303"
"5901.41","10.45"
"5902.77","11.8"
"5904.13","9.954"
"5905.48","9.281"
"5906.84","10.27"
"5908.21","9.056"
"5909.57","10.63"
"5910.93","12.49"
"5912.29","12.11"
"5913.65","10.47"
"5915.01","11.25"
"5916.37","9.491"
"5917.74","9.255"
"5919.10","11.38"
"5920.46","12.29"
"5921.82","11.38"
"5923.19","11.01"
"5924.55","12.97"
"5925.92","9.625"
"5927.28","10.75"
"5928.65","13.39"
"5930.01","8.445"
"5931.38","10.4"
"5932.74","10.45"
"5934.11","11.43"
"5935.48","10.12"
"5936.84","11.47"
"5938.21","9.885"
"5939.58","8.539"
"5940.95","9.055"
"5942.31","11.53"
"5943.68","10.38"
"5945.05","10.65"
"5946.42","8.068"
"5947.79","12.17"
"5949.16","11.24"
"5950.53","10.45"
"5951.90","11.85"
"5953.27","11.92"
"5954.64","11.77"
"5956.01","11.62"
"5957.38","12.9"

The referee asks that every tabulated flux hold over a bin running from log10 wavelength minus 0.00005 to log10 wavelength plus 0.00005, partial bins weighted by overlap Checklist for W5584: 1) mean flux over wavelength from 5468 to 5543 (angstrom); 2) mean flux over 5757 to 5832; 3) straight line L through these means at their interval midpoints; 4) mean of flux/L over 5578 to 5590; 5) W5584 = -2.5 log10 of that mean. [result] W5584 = 0.02 mag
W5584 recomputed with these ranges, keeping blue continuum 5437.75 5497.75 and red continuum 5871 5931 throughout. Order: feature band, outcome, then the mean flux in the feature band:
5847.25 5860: 0.05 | 10.7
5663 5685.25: 0.02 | 11.3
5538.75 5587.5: 0.03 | 11.4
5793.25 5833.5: 0.02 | 11.1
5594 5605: 0.05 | 11.1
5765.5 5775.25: 0.05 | 10.8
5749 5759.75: -0.05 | 11.9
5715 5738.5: -0.06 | 12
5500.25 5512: 0.10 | 10.7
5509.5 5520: -0.05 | 12.3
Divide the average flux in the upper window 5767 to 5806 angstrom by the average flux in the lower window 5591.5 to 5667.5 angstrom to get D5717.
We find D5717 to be 0.95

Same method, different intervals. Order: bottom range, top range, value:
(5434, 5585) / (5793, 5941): 0.95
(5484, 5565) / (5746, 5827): 0.96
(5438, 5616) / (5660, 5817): 0.99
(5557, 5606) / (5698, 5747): 1.03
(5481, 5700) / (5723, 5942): 0.97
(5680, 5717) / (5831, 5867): 0.99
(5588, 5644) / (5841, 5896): 0.97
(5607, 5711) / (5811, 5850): 0.99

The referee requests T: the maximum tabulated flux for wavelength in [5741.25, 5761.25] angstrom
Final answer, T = 14.46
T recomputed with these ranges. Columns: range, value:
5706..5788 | 15.39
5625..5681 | 15.01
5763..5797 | 13.88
